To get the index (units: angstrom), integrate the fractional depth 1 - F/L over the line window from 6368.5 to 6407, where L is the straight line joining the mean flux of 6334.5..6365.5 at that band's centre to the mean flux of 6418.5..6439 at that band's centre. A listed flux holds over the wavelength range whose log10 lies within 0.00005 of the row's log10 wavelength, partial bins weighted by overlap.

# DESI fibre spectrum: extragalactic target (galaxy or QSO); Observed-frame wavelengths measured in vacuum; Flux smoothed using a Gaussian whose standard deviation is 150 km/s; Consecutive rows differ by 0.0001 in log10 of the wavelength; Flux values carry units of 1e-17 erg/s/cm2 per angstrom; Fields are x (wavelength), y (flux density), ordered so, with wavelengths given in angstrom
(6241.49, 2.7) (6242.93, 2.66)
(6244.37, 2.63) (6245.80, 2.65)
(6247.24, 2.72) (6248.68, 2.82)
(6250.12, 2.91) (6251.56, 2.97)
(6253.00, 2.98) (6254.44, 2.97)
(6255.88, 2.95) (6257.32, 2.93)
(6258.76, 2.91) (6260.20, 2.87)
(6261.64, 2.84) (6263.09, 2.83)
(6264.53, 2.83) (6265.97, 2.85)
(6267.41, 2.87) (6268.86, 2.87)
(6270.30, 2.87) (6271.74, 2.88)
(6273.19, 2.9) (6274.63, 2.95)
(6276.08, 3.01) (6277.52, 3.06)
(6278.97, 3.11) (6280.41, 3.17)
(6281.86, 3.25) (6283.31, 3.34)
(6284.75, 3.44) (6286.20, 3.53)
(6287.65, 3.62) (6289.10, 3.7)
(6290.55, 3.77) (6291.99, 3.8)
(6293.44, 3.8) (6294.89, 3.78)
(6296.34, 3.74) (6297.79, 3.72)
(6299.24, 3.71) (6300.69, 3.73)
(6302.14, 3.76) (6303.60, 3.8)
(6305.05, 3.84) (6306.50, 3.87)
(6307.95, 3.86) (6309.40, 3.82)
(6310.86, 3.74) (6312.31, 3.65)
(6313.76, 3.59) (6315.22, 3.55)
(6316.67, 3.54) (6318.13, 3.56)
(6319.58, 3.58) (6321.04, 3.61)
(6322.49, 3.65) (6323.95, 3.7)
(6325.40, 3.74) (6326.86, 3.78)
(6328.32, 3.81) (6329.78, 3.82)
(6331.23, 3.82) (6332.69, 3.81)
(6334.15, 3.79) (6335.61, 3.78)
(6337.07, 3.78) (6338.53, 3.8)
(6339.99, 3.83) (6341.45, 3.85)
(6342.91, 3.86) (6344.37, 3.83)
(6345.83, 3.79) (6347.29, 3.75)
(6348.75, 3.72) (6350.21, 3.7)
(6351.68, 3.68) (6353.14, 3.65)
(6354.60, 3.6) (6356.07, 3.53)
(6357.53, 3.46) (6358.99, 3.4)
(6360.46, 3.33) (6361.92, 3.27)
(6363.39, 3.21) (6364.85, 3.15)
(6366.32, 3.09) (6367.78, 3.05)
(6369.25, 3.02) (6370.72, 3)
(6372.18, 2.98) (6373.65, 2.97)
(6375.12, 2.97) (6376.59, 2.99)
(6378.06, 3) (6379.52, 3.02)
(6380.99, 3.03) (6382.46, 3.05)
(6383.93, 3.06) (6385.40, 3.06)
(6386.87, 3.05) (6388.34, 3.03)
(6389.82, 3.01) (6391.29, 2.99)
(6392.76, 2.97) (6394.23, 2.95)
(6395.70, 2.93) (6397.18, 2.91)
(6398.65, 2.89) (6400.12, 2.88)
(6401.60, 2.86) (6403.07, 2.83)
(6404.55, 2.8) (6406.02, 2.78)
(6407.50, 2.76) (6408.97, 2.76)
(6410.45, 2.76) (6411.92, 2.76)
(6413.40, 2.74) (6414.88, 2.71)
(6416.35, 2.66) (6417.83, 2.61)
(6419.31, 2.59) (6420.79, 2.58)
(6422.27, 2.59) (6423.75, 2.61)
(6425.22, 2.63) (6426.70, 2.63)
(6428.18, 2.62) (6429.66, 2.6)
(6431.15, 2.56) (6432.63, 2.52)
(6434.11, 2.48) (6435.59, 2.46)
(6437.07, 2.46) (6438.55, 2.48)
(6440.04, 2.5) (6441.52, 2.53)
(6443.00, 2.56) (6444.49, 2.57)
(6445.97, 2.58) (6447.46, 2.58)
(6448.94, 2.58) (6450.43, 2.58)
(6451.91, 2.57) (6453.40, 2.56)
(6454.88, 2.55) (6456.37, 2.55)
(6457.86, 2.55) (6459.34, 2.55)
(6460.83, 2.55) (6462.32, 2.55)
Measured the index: 1.8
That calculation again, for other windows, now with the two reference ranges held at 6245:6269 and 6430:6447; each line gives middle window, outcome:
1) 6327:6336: -3.6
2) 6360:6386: -4.1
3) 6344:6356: -4.5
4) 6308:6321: -4.2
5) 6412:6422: -0.4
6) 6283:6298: -4.6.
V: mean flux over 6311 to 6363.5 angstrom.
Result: 3.67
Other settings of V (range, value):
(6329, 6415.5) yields 3.23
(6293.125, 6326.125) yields 3.71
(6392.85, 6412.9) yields 2.84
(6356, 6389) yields 3.11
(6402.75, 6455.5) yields 2.61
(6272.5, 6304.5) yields 3.49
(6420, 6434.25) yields 2.59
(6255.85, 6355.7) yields 3.51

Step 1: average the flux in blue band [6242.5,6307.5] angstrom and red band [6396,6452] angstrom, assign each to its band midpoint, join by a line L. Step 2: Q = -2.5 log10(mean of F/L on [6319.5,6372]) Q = -0.212 mag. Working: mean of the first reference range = 3.21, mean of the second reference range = 2.65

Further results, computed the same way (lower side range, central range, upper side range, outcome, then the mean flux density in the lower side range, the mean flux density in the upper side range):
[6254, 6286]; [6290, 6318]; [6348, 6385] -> -0.21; 3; 3.24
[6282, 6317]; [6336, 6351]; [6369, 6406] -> -0.14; 3.69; 2.97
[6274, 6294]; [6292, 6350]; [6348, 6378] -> -0.12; 3.4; 3.28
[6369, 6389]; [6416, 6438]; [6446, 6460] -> 0.06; 3.02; 2.56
